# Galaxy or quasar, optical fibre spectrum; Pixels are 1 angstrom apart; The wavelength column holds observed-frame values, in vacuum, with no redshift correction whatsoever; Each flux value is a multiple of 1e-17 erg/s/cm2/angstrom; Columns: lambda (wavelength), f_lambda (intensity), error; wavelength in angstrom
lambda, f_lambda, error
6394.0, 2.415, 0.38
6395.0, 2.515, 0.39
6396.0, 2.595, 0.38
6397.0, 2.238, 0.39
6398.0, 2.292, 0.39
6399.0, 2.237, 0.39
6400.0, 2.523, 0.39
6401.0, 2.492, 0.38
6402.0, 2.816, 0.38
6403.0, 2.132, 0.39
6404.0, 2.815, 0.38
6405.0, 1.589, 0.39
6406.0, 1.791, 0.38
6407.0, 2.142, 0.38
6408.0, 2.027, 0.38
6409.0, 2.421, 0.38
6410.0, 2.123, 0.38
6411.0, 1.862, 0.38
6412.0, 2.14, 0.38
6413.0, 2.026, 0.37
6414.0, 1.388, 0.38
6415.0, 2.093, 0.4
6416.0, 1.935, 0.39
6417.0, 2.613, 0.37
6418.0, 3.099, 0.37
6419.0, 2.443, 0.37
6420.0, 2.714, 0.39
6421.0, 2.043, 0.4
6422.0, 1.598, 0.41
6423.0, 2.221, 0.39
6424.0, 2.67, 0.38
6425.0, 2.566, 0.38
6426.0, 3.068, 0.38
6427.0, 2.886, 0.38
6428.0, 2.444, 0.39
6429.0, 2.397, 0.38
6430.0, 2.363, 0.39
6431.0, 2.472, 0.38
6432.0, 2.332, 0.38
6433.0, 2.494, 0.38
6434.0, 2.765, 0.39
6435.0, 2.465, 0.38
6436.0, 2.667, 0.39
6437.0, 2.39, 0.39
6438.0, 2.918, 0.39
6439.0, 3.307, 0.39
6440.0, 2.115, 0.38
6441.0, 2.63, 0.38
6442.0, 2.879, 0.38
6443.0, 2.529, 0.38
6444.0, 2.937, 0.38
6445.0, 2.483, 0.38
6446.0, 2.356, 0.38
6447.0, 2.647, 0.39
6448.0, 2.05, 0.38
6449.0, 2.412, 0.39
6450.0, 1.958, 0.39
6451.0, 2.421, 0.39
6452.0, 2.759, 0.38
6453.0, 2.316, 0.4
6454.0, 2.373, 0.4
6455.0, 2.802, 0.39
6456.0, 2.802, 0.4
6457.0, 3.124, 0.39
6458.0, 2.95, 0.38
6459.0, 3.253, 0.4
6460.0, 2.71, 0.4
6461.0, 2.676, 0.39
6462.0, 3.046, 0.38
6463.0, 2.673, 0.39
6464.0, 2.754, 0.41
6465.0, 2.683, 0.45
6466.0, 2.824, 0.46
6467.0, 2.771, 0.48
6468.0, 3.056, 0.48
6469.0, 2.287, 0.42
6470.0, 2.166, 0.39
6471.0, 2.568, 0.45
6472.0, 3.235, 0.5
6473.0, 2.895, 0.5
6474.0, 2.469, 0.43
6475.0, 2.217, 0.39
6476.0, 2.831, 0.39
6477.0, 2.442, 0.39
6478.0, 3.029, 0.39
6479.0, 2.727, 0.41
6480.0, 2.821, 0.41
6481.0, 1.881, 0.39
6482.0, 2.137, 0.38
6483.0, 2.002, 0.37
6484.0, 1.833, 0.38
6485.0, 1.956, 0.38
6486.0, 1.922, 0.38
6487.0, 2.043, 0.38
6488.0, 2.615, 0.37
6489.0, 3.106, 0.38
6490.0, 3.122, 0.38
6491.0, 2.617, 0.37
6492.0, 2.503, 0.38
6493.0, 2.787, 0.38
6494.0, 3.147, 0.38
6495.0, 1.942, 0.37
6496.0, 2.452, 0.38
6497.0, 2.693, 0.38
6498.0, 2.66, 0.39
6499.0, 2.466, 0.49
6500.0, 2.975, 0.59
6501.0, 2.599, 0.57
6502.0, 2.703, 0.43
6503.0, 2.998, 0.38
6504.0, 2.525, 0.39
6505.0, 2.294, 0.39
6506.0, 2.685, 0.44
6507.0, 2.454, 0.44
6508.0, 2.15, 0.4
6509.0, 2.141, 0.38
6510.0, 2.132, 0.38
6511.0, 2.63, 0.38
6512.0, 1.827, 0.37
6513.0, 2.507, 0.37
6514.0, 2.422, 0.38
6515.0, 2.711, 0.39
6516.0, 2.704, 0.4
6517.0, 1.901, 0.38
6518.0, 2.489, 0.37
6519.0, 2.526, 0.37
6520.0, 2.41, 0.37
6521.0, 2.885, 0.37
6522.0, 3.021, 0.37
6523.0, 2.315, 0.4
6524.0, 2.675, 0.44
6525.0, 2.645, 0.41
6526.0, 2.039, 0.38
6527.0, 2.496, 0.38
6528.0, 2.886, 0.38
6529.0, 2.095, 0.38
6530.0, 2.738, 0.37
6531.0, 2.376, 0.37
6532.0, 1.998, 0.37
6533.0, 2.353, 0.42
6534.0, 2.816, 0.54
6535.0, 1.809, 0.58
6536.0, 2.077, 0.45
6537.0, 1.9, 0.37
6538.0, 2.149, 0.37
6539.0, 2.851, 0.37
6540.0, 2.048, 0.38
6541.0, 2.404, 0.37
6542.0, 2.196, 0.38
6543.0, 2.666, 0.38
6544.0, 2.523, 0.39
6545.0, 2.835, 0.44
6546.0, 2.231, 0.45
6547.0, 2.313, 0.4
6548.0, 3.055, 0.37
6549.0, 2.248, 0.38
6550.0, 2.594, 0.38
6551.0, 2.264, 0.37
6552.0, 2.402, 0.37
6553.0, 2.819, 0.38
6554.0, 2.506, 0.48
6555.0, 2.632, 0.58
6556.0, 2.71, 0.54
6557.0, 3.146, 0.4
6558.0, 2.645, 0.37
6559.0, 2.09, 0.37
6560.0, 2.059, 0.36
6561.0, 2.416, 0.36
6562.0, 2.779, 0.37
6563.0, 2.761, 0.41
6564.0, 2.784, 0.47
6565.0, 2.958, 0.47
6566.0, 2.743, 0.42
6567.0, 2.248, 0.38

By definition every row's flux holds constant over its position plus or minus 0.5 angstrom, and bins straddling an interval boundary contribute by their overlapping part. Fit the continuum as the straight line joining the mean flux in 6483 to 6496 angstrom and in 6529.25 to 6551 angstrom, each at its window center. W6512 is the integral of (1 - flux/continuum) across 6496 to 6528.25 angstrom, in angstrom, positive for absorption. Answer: -1.3 angstrom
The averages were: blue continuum 2.45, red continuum 2.38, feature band 2.51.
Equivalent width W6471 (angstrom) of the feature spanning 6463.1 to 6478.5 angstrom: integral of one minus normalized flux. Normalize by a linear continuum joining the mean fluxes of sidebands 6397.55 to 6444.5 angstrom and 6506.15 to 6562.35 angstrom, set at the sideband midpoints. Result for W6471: -1.7 angstrom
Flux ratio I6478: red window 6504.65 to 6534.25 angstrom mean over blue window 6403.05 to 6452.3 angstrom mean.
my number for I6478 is 1.02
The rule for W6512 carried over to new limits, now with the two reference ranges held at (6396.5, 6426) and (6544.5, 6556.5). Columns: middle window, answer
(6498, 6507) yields -0.7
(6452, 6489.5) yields -3.4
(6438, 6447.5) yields -1.4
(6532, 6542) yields 1.1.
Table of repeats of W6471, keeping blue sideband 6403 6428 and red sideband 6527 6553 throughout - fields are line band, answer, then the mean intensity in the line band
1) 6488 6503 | -2.2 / 2.71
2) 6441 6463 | -3.2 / 2.64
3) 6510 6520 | -0.1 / 2.4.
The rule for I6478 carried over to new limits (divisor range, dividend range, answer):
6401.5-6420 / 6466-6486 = 1.13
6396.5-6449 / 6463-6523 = 1.06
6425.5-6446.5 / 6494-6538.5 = 0.94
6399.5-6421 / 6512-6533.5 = 1.10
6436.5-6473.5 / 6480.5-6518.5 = 0.91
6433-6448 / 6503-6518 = 0.91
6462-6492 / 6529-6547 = 0.92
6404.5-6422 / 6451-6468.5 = 1.31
